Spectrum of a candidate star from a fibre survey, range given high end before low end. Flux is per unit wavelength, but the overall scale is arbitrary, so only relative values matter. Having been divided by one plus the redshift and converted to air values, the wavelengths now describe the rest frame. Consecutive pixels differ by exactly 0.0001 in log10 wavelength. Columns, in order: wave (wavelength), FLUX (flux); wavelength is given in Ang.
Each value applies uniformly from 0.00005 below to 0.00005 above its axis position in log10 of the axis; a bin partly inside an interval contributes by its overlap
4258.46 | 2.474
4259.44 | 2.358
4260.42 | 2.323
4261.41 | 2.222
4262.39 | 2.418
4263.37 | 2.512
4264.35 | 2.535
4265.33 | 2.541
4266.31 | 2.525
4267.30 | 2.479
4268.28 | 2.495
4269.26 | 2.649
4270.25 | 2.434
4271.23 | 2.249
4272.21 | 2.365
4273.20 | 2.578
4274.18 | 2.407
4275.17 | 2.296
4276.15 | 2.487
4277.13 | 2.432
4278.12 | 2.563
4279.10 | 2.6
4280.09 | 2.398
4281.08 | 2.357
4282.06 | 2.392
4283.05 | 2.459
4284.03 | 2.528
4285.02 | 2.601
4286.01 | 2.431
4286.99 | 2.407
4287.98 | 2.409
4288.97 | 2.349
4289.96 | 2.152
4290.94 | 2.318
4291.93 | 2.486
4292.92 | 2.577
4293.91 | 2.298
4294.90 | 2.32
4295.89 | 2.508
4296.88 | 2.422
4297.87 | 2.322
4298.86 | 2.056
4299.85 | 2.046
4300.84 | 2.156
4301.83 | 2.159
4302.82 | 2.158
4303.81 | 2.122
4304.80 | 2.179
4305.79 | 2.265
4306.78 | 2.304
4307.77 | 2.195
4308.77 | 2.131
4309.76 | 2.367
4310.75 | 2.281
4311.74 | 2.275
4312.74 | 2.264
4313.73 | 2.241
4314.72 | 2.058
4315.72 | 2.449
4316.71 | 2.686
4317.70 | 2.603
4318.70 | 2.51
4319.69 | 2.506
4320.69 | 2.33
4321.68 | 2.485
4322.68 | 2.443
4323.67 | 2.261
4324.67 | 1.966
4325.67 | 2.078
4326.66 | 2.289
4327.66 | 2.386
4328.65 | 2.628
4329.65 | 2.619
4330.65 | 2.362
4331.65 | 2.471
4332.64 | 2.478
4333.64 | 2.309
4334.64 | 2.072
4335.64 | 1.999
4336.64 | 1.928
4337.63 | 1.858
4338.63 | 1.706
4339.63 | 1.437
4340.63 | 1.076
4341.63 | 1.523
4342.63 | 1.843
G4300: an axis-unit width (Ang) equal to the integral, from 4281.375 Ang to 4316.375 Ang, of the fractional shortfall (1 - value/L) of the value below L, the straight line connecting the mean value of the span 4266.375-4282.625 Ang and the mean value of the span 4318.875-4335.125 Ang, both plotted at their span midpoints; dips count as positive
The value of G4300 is 1.5 Ang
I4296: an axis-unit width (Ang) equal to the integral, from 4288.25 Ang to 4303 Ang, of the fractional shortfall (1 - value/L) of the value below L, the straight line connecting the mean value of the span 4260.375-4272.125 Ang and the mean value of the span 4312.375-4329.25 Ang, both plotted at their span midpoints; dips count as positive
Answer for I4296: 0.69 Ang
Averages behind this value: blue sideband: 2.45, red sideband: 2.37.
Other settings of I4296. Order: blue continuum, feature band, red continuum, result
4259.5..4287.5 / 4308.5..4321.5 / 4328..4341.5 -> -1.1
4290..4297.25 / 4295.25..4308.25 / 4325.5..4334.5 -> 1.0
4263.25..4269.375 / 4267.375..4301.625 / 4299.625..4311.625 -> -0.3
